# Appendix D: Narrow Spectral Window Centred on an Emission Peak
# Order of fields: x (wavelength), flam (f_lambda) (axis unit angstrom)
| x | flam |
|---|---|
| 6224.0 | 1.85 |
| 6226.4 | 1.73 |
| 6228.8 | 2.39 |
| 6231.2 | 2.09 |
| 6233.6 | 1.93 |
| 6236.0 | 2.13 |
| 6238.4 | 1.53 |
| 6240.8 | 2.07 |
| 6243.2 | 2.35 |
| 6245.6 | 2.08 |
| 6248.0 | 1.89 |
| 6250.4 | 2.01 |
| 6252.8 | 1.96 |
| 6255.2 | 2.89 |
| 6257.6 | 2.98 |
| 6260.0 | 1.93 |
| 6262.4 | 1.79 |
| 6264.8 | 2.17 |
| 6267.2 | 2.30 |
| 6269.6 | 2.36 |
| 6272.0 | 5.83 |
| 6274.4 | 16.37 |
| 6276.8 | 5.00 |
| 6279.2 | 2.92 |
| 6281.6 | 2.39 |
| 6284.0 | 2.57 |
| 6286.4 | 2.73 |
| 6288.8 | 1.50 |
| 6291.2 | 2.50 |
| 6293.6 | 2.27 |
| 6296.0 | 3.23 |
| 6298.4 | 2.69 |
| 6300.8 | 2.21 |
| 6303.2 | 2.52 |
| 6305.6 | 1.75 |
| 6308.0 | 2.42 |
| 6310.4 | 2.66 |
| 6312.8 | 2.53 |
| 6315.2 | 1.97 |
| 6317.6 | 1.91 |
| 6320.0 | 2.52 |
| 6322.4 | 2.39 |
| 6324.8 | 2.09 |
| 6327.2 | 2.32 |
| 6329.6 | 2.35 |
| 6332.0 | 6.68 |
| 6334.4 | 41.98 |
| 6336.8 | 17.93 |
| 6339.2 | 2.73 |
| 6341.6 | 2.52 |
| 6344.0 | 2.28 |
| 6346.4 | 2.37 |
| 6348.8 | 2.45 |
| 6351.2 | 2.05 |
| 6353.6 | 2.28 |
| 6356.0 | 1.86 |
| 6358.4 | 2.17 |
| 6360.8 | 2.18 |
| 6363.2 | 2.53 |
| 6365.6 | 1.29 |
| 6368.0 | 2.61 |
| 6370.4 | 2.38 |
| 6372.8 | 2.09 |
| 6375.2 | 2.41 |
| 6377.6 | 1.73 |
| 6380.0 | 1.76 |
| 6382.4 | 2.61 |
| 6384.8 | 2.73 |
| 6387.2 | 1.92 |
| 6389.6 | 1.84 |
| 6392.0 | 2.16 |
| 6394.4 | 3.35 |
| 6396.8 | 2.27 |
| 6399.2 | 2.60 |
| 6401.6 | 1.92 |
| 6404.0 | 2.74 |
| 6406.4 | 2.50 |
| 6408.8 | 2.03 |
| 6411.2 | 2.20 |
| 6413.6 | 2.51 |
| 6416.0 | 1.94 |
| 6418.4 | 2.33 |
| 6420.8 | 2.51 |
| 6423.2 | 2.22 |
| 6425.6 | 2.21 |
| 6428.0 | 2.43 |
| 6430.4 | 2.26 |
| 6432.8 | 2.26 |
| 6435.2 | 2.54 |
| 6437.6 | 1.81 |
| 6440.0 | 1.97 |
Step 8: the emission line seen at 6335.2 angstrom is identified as [O III] 5007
